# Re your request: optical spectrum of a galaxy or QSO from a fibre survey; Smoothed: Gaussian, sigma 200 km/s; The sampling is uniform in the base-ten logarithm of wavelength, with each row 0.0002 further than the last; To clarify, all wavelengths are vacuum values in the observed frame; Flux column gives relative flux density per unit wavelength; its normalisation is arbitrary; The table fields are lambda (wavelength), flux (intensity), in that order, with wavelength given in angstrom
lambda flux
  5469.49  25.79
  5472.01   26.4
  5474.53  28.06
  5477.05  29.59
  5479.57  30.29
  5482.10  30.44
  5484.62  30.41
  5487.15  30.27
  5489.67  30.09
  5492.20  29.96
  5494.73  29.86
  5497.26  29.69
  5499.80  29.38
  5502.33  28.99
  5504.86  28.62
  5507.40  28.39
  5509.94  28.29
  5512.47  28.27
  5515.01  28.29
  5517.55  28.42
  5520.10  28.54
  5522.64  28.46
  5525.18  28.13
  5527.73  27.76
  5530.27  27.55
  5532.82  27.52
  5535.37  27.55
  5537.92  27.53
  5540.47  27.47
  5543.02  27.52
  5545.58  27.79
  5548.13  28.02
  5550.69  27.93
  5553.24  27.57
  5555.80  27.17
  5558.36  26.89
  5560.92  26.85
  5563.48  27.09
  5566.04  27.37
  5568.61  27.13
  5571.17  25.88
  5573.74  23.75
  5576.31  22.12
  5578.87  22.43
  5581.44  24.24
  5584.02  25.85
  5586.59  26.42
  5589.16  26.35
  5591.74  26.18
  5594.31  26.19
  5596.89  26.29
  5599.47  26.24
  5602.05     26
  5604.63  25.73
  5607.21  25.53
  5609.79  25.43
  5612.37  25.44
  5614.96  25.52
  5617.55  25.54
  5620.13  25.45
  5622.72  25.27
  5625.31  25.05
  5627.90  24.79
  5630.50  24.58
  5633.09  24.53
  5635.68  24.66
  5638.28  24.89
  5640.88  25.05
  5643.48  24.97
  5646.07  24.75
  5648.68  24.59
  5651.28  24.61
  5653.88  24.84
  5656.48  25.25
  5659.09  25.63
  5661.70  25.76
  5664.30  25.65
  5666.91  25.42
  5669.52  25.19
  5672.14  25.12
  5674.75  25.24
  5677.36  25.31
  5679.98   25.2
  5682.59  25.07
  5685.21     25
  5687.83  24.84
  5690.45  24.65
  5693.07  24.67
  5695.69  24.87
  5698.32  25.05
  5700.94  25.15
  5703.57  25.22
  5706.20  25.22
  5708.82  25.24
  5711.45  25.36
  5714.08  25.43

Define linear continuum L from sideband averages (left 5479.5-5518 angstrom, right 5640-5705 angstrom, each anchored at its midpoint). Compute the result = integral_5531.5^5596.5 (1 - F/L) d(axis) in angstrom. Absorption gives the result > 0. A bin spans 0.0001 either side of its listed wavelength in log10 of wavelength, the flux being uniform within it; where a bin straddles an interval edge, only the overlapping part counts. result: 3.1 angstrom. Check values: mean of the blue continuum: 29.3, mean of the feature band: 26.4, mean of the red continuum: 25.1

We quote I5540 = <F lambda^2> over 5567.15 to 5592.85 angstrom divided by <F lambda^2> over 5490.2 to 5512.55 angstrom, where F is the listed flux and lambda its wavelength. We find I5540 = 0.88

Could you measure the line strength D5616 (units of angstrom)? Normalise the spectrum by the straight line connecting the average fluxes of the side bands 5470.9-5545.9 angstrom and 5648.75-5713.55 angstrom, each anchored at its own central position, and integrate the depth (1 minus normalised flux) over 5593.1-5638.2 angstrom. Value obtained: 1.8 angstrom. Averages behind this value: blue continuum 28.7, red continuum 25.1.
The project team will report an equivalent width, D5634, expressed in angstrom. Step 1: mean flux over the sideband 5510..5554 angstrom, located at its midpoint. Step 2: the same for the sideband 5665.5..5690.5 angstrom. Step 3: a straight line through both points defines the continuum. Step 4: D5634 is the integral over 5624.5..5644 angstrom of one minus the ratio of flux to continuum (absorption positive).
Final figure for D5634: 0.9 angstrom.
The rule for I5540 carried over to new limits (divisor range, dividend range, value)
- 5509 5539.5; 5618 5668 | 0.93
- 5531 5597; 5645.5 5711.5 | 0.99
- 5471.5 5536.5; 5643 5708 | 0.93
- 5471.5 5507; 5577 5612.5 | 0.90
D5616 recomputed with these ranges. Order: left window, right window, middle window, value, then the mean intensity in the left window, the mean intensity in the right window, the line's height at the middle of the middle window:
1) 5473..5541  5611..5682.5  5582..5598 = 0.3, 28.8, 25.1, 26.6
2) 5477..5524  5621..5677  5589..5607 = 0.3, 29.3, 25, 26.5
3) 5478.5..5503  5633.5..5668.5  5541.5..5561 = 0.4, 30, 25.1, 28.1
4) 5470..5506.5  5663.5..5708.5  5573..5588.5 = 1.8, 29.3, 25.1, 27.4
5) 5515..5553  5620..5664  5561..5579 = 1.0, 27.9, 25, 26.9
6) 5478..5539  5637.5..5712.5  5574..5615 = 2.4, 28.9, 25.1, 26.9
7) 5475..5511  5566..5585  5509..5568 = -2.0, 29.6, 24.7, 26.9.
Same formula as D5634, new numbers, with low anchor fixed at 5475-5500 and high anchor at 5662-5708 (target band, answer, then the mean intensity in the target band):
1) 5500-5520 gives 0.6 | 28.5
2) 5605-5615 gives 0.5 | 25.5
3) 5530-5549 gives 0.7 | 27.6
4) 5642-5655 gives 0.6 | 24.8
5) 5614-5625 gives 0.5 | 25.4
